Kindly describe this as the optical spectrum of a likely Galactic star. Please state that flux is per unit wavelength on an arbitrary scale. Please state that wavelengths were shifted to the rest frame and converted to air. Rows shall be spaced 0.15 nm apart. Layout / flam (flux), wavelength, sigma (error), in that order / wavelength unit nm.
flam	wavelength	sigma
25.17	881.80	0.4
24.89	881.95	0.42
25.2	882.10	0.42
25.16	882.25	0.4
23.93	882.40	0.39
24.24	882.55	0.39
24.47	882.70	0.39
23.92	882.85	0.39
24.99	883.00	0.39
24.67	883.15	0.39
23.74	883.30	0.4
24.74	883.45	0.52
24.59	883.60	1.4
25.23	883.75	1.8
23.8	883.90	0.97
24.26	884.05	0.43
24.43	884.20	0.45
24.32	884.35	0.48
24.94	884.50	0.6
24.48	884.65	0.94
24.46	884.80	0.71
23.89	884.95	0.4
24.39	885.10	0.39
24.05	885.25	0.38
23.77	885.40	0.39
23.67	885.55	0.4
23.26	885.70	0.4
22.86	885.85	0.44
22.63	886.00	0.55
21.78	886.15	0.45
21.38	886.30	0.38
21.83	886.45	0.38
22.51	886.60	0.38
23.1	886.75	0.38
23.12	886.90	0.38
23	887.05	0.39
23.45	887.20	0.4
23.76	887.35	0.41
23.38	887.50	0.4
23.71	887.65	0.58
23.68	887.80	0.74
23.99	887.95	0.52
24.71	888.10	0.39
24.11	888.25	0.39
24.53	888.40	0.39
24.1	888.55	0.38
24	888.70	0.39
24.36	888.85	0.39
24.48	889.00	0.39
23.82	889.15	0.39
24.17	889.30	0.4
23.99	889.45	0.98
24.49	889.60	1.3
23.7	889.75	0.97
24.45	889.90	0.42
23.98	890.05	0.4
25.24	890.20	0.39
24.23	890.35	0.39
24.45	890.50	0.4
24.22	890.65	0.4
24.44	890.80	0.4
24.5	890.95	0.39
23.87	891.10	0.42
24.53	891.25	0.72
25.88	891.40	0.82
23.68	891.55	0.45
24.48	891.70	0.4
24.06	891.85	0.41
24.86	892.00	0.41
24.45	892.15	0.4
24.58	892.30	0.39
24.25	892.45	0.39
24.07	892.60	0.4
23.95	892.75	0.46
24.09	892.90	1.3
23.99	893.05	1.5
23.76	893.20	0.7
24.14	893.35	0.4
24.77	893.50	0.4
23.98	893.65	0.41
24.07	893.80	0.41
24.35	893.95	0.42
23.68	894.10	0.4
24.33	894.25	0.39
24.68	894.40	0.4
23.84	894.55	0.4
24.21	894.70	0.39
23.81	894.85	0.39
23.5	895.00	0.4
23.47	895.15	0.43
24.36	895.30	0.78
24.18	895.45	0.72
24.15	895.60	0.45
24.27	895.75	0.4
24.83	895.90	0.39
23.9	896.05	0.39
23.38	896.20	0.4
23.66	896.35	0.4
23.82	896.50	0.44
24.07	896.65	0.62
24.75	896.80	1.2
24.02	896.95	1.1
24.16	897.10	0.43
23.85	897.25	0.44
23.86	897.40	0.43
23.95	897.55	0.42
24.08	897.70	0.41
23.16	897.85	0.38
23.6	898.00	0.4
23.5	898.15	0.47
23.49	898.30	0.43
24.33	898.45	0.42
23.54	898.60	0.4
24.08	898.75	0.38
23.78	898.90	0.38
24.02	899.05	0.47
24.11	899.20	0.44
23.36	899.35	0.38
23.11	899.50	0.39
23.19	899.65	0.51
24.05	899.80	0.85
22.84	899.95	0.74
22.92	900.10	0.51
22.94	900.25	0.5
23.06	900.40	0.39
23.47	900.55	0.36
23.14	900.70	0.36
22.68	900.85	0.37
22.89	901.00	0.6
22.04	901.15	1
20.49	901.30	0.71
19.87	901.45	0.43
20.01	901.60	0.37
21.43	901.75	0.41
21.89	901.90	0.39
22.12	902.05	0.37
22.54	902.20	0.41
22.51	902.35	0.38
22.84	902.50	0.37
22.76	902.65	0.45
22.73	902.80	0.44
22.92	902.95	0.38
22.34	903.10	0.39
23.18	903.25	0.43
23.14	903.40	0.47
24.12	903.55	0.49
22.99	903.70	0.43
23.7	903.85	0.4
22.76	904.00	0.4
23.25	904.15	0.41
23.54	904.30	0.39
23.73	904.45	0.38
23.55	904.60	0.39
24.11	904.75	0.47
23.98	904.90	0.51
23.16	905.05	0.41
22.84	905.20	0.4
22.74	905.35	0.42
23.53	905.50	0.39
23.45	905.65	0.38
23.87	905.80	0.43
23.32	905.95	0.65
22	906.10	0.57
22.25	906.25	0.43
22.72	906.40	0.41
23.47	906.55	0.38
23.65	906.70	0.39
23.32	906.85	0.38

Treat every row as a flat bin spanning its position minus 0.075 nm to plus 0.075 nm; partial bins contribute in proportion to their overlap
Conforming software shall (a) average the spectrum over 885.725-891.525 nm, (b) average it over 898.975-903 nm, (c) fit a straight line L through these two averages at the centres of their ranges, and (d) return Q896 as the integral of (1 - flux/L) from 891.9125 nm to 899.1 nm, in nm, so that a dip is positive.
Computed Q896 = -0.28 nm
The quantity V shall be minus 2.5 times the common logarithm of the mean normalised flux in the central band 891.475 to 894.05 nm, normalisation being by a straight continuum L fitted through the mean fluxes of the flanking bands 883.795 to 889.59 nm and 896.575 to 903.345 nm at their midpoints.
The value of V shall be -0.04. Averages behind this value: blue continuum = 23.7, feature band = 24.2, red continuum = 23.1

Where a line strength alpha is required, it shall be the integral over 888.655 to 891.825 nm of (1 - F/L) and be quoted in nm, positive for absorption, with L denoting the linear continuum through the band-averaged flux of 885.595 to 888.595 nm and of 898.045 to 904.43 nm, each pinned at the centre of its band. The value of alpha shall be -0.16 nm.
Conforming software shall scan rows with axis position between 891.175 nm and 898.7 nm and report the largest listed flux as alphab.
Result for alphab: 25.88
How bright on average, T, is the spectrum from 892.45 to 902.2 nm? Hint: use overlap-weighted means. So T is 23.5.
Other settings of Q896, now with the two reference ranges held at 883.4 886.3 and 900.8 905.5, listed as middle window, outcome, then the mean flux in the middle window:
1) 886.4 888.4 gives 0.022 nm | 23.5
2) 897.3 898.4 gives -0.031 nm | 23.7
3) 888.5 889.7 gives -0.028 nm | 24.2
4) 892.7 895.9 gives -0.113 nm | 24.1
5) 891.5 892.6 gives -0.043 nm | 24.3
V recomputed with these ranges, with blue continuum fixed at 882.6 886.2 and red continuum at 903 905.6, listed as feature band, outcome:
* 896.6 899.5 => -0.01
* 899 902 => 0.04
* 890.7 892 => -0.03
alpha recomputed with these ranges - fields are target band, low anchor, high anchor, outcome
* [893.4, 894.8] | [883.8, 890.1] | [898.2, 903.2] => -0.06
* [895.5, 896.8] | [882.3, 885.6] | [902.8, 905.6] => -0.02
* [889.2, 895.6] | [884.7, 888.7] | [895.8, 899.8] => -0.16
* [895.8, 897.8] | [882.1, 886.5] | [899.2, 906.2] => -0.07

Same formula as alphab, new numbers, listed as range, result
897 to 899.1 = 24.33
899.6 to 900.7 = 24.05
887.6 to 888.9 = 24.71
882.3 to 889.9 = 25.23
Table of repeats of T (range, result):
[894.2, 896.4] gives 24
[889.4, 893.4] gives 24.3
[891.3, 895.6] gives 24.2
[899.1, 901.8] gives 22.6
